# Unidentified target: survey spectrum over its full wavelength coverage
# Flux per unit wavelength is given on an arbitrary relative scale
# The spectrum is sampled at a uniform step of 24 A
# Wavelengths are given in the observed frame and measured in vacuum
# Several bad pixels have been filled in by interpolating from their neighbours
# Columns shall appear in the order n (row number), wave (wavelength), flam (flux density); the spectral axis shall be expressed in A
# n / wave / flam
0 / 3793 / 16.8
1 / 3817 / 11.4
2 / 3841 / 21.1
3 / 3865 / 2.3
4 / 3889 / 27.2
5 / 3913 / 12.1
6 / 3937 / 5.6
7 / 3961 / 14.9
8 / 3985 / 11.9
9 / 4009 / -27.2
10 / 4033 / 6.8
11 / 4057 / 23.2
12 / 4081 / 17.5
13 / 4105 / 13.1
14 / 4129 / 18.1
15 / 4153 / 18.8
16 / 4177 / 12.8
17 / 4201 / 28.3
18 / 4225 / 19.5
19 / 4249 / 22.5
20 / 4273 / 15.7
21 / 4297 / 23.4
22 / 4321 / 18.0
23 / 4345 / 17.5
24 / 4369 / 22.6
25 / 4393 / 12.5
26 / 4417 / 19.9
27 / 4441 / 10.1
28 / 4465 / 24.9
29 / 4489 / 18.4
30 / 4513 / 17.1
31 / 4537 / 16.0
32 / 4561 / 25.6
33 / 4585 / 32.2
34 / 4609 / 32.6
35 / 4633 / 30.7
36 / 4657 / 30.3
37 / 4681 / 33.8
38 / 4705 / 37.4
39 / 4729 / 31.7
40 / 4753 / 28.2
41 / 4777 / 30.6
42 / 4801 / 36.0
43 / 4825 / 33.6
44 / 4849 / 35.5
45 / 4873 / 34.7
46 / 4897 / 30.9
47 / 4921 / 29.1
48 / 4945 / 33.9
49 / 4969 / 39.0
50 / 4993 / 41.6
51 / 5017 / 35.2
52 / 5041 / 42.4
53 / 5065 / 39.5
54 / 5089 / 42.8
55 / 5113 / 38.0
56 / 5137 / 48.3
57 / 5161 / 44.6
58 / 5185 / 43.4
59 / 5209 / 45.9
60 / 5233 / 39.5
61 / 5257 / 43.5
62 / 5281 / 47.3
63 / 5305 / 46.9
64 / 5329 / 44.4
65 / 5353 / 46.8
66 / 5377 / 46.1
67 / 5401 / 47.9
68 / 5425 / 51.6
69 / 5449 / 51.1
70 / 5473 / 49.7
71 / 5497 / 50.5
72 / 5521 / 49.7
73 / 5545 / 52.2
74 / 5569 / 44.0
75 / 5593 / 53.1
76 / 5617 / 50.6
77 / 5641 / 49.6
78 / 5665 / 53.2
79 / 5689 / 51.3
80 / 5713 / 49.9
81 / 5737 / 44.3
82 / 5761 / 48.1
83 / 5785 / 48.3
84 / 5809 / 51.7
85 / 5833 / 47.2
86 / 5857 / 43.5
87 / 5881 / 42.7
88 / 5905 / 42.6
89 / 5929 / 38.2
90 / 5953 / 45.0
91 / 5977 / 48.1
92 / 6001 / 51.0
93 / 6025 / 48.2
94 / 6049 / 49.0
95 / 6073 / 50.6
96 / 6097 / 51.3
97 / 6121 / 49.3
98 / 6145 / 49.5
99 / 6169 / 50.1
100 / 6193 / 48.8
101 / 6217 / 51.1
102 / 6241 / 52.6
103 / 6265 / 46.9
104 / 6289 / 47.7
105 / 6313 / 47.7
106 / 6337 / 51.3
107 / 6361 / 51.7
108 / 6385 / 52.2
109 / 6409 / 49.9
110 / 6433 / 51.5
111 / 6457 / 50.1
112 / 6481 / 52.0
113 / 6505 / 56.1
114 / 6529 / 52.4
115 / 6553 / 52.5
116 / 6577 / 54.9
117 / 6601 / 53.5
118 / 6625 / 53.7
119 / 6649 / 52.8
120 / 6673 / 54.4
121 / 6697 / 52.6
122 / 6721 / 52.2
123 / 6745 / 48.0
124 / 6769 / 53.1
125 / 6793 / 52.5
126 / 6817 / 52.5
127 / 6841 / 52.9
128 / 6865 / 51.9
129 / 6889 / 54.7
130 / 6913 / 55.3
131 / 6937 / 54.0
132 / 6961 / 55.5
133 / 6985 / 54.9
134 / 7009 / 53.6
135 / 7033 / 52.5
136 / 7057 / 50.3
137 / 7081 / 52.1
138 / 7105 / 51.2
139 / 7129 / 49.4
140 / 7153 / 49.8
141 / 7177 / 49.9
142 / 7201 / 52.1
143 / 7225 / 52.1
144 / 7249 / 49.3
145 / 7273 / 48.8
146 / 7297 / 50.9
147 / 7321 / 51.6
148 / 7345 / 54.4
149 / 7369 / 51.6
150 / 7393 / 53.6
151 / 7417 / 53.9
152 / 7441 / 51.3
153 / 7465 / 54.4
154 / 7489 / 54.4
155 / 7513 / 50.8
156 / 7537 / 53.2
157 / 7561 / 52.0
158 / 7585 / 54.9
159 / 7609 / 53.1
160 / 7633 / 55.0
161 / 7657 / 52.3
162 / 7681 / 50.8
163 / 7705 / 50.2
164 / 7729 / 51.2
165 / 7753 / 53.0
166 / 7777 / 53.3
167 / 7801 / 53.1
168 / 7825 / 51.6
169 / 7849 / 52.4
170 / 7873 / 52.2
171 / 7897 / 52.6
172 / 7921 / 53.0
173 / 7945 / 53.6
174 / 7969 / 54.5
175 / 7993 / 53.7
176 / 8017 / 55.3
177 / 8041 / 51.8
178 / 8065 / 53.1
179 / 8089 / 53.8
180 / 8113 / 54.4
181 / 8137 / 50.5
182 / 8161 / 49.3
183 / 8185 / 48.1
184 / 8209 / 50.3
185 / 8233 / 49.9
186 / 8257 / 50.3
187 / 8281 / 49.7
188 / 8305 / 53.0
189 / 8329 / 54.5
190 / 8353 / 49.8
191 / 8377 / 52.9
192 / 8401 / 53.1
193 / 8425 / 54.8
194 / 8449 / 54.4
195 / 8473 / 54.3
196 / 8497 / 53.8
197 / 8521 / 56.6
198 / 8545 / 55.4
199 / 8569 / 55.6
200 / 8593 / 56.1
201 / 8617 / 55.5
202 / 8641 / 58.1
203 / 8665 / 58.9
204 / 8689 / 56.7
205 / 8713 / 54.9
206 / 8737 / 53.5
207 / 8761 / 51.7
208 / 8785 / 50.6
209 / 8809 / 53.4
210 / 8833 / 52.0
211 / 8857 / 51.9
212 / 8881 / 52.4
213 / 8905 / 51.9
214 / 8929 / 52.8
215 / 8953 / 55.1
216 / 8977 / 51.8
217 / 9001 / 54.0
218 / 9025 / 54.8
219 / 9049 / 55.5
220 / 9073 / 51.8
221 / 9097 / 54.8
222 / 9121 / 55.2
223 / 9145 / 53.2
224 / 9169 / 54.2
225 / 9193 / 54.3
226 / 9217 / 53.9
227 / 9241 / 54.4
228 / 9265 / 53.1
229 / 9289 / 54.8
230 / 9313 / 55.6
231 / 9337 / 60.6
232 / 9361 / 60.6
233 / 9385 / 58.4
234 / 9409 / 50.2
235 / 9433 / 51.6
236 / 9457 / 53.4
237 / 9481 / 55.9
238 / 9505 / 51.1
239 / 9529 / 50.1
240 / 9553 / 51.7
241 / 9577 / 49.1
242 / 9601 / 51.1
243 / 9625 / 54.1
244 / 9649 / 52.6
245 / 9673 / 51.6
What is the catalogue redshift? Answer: 0.15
